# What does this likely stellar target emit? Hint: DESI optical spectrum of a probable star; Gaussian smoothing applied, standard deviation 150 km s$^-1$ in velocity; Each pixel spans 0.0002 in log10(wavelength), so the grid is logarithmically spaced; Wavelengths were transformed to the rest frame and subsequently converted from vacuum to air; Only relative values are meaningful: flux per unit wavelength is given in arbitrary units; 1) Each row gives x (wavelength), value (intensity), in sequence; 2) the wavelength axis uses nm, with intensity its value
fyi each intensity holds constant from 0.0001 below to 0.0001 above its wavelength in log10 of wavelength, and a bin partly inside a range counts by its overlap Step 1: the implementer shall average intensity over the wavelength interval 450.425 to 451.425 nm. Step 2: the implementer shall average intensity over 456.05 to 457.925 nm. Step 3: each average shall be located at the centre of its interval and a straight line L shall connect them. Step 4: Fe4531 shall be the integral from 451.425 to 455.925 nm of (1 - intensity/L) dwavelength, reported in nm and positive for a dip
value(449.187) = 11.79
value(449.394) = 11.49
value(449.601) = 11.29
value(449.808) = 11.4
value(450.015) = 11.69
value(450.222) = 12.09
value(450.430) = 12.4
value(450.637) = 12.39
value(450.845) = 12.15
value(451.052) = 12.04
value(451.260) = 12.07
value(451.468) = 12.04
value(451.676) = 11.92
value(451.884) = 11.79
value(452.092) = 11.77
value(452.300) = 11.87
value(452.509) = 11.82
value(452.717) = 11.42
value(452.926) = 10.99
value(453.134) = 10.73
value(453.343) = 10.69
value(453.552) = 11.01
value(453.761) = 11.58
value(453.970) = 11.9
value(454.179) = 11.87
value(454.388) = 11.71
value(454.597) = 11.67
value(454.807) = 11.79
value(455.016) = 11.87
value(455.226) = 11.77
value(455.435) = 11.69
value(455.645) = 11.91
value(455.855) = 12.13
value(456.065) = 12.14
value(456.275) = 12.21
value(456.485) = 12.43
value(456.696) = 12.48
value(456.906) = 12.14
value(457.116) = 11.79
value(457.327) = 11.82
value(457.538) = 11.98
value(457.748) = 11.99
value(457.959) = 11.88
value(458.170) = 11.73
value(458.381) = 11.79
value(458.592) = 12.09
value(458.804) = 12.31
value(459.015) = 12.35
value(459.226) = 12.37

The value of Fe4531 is 0.19 nm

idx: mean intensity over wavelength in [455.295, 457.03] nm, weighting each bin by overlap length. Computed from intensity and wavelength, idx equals 12.1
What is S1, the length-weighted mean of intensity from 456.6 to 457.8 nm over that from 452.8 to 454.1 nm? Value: 1.08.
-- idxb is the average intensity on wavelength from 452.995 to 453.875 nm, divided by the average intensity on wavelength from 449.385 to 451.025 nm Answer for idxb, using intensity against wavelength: 0.9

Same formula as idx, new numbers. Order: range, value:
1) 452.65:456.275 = 11.6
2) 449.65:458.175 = 11.8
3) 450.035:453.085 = 11.9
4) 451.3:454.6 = 11.6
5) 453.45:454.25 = 11.6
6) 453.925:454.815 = 11.8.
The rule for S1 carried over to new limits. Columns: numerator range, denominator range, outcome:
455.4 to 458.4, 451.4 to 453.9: 1.05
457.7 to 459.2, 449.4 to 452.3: 1.01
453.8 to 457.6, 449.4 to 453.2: 1.02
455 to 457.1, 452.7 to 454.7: 1.06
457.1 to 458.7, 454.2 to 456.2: 1.00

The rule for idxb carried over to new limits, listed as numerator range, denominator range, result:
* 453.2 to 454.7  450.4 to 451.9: 0.95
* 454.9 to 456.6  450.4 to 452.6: 1.00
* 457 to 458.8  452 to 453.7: 1.05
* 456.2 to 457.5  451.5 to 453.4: 1.06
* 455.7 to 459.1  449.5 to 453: 1.02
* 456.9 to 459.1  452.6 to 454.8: 1.05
